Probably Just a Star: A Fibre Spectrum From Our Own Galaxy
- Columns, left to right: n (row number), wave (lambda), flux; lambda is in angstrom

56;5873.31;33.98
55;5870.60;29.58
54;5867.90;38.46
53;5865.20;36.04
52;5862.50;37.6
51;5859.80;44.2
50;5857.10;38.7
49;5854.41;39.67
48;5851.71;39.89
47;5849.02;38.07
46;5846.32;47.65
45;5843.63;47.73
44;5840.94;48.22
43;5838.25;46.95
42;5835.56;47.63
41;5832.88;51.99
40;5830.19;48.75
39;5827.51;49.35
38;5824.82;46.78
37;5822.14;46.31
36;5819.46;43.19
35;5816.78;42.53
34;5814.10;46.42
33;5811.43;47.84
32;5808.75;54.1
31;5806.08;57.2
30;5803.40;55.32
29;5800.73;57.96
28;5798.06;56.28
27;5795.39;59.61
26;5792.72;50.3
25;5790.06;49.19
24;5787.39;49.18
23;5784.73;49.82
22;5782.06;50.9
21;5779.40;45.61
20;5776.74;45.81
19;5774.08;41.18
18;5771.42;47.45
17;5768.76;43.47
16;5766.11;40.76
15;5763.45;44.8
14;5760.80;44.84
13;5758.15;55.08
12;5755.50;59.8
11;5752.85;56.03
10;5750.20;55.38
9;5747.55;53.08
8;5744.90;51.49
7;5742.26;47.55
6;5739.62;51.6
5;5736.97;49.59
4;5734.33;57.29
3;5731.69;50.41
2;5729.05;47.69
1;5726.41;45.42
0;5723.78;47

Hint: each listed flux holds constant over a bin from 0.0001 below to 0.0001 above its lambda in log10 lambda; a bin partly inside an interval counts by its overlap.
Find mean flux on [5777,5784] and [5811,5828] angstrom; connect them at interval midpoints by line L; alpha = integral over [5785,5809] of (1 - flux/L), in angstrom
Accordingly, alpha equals -3.6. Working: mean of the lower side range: 48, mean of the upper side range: 45.8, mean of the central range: 54.2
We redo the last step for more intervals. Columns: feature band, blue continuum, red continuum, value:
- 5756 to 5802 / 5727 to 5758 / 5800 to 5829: 1.7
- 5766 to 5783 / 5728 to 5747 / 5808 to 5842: 1.5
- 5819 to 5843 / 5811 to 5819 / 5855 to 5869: -2.7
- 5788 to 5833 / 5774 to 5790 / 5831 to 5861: -4.2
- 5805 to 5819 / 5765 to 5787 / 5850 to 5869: -2.0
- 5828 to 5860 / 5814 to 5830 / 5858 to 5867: -2.1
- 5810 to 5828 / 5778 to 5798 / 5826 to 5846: 1.3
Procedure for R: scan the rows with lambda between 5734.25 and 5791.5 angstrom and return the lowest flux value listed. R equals 40.76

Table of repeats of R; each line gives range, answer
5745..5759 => 53.08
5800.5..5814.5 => 46.42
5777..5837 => 42.53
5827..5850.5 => 38.07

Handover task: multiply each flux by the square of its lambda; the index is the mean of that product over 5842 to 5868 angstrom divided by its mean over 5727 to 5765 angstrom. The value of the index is 0.8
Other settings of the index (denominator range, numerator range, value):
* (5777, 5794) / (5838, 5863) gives 0.89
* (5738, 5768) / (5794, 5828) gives 1.02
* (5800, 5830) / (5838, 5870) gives 0.85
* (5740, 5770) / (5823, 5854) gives 0.95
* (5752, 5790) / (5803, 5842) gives 1.03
